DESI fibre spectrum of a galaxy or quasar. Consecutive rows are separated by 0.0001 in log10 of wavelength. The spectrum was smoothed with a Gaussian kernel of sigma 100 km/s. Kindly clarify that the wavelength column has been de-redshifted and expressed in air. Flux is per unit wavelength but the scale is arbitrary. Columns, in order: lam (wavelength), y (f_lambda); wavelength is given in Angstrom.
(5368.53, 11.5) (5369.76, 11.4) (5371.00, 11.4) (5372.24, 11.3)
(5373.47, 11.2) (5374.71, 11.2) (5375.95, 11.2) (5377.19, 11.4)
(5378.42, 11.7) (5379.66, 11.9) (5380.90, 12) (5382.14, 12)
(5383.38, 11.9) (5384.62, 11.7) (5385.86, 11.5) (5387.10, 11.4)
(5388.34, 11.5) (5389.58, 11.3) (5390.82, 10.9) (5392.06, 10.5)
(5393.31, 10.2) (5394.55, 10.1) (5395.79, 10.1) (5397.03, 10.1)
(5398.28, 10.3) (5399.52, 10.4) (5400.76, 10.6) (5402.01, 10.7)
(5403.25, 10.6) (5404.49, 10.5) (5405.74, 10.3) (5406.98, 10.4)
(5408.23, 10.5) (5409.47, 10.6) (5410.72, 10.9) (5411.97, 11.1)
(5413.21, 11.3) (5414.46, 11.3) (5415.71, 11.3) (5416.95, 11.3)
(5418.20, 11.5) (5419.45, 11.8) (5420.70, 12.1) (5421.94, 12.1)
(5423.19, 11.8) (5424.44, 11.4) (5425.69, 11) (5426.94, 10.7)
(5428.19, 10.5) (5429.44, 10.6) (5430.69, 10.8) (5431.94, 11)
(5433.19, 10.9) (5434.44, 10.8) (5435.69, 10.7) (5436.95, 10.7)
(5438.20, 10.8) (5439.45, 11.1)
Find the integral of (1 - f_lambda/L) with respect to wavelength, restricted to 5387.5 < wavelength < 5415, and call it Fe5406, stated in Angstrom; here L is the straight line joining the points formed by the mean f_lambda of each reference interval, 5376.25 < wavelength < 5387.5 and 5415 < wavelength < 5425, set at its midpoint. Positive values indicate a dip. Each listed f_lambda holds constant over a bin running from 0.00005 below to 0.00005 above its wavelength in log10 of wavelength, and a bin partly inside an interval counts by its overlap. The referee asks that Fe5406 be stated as 2.4 Angstrom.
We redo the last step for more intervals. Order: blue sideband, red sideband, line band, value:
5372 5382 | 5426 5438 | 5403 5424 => -0.3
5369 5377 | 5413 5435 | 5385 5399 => 0.7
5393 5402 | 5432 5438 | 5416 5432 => -1.0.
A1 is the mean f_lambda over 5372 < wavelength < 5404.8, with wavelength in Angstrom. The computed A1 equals 11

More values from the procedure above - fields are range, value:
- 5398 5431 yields 11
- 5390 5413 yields 10.5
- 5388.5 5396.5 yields 10.6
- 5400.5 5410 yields 10.5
